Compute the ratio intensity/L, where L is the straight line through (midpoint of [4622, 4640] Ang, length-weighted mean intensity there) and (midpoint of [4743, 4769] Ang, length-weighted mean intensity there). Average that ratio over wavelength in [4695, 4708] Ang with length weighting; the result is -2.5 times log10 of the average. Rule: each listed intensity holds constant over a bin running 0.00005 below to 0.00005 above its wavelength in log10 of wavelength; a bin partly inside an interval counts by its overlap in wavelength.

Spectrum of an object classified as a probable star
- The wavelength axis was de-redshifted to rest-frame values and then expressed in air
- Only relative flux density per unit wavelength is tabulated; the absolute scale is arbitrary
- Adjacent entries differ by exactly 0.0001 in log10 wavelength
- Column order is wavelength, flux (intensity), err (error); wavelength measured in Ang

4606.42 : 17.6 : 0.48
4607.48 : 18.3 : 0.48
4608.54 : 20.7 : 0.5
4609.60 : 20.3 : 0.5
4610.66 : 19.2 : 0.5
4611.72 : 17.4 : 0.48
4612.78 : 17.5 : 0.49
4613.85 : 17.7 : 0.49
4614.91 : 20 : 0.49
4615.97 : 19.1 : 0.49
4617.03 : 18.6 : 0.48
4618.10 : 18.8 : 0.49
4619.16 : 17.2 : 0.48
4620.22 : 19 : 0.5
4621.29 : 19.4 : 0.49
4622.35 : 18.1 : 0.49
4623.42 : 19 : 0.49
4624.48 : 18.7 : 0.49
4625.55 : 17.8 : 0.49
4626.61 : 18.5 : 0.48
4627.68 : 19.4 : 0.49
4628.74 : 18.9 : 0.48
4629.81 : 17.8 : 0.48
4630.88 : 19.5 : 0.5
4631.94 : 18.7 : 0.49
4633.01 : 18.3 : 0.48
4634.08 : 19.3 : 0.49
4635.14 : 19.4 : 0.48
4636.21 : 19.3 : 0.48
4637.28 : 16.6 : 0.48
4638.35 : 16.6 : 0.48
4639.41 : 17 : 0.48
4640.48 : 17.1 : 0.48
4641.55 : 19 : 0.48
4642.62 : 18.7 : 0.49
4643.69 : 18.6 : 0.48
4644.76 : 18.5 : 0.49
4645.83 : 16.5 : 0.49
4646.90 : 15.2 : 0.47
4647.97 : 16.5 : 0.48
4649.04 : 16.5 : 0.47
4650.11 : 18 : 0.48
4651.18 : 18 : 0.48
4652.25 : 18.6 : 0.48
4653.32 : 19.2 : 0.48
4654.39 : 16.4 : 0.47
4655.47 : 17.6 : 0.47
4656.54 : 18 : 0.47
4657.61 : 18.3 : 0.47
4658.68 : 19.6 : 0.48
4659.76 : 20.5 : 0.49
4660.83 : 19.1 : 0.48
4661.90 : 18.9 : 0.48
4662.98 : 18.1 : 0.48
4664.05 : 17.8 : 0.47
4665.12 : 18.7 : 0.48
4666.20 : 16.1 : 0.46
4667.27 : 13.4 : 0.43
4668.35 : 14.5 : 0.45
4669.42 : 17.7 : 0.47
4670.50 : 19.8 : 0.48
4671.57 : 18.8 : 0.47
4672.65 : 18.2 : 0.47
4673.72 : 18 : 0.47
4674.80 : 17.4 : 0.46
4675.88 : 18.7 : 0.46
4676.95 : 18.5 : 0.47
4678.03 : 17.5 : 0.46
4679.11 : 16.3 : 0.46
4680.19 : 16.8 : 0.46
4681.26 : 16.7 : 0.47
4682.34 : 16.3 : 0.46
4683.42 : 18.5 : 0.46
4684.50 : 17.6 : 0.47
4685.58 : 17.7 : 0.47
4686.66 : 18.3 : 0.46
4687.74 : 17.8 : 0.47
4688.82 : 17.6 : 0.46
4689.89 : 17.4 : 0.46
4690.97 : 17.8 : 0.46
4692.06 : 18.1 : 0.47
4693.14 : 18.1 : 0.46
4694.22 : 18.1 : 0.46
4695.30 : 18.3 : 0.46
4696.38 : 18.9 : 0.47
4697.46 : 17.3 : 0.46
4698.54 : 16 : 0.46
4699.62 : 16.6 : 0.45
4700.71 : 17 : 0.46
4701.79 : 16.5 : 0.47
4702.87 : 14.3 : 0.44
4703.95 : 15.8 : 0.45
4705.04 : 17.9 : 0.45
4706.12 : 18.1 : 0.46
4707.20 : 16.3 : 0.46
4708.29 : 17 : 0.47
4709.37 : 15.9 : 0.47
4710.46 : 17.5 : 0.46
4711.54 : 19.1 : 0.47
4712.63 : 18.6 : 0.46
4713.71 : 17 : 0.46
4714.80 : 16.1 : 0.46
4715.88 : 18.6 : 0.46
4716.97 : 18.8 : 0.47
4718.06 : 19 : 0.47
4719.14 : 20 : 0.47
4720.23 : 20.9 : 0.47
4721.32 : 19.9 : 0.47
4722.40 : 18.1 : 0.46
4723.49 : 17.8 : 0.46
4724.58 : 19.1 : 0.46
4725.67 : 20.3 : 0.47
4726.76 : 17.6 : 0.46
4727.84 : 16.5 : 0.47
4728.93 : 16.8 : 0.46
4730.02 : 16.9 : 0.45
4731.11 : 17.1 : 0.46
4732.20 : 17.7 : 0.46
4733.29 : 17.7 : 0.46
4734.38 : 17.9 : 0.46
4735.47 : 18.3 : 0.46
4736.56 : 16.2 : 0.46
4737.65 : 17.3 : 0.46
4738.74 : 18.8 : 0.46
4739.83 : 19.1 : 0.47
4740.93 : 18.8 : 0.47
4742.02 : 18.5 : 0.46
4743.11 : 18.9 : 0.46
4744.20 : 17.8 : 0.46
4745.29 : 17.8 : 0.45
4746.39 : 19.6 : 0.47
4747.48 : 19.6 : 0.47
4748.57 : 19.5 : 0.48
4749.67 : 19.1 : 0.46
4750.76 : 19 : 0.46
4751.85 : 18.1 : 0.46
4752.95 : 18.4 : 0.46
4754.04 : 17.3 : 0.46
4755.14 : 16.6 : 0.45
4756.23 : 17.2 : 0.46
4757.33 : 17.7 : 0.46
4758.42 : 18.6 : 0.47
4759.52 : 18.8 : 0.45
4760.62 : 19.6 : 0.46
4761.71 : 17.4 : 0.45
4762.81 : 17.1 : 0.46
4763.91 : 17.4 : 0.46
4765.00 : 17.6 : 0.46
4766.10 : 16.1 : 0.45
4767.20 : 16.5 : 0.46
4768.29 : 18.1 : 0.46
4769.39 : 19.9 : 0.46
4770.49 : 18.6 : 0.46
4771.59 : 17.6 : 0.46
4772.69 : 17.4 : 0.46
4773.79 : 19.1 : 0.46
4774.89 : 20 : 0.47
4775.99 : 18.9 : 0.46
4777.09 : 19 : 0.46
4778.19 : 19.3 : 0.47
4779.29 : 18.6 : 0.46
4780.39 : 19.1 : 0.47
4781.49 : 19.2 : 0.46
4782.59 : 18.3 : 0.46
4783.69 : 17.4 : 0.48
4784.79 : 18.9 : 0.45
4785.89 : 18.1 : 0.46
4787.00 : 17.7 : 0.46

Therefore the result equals 0.08 mag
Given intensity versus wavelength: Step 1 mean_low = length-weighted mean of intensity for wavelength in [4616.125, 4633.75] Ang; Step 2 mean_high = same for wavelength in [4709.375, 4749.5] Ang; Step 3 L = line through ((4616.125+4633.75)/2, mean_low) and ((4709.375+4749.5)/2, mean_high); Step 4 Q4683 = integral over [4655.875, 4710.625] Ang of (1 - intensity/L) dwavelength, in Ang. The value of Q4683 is 2.7 Ang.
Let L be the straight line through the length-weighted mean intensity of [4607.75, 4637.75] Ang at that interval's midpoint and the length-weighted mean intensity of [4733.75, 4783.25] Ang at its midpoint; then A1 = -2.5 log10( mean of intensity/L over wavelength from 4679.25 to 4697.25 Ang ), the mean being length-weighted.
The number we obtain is 0.05 mag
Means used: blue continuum 18.7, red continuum 18.3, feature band 17.7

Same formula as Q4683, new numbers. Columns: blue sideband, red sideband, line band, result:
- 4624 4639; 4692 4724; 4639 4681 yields 1.04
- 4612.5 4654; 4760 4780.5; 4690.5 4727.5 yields 0.84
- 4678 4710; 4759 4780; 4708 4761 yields -1.31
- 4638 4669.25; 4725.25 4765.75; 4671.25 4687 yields 0.08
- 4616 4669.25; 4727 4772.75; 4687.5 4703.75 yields 0.66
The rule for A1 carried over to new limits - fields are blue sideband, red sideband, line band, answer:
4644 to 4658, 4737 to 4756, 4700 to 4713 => 0.07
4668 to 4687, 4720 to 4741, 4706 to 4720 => 0.00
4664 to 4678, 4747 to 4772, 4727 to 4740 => 0.03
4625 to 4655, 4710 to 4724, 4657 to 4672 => 0.01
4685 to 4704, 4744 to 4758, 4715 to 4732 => -0.04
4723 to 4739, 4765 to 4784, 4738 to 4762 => -0.03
